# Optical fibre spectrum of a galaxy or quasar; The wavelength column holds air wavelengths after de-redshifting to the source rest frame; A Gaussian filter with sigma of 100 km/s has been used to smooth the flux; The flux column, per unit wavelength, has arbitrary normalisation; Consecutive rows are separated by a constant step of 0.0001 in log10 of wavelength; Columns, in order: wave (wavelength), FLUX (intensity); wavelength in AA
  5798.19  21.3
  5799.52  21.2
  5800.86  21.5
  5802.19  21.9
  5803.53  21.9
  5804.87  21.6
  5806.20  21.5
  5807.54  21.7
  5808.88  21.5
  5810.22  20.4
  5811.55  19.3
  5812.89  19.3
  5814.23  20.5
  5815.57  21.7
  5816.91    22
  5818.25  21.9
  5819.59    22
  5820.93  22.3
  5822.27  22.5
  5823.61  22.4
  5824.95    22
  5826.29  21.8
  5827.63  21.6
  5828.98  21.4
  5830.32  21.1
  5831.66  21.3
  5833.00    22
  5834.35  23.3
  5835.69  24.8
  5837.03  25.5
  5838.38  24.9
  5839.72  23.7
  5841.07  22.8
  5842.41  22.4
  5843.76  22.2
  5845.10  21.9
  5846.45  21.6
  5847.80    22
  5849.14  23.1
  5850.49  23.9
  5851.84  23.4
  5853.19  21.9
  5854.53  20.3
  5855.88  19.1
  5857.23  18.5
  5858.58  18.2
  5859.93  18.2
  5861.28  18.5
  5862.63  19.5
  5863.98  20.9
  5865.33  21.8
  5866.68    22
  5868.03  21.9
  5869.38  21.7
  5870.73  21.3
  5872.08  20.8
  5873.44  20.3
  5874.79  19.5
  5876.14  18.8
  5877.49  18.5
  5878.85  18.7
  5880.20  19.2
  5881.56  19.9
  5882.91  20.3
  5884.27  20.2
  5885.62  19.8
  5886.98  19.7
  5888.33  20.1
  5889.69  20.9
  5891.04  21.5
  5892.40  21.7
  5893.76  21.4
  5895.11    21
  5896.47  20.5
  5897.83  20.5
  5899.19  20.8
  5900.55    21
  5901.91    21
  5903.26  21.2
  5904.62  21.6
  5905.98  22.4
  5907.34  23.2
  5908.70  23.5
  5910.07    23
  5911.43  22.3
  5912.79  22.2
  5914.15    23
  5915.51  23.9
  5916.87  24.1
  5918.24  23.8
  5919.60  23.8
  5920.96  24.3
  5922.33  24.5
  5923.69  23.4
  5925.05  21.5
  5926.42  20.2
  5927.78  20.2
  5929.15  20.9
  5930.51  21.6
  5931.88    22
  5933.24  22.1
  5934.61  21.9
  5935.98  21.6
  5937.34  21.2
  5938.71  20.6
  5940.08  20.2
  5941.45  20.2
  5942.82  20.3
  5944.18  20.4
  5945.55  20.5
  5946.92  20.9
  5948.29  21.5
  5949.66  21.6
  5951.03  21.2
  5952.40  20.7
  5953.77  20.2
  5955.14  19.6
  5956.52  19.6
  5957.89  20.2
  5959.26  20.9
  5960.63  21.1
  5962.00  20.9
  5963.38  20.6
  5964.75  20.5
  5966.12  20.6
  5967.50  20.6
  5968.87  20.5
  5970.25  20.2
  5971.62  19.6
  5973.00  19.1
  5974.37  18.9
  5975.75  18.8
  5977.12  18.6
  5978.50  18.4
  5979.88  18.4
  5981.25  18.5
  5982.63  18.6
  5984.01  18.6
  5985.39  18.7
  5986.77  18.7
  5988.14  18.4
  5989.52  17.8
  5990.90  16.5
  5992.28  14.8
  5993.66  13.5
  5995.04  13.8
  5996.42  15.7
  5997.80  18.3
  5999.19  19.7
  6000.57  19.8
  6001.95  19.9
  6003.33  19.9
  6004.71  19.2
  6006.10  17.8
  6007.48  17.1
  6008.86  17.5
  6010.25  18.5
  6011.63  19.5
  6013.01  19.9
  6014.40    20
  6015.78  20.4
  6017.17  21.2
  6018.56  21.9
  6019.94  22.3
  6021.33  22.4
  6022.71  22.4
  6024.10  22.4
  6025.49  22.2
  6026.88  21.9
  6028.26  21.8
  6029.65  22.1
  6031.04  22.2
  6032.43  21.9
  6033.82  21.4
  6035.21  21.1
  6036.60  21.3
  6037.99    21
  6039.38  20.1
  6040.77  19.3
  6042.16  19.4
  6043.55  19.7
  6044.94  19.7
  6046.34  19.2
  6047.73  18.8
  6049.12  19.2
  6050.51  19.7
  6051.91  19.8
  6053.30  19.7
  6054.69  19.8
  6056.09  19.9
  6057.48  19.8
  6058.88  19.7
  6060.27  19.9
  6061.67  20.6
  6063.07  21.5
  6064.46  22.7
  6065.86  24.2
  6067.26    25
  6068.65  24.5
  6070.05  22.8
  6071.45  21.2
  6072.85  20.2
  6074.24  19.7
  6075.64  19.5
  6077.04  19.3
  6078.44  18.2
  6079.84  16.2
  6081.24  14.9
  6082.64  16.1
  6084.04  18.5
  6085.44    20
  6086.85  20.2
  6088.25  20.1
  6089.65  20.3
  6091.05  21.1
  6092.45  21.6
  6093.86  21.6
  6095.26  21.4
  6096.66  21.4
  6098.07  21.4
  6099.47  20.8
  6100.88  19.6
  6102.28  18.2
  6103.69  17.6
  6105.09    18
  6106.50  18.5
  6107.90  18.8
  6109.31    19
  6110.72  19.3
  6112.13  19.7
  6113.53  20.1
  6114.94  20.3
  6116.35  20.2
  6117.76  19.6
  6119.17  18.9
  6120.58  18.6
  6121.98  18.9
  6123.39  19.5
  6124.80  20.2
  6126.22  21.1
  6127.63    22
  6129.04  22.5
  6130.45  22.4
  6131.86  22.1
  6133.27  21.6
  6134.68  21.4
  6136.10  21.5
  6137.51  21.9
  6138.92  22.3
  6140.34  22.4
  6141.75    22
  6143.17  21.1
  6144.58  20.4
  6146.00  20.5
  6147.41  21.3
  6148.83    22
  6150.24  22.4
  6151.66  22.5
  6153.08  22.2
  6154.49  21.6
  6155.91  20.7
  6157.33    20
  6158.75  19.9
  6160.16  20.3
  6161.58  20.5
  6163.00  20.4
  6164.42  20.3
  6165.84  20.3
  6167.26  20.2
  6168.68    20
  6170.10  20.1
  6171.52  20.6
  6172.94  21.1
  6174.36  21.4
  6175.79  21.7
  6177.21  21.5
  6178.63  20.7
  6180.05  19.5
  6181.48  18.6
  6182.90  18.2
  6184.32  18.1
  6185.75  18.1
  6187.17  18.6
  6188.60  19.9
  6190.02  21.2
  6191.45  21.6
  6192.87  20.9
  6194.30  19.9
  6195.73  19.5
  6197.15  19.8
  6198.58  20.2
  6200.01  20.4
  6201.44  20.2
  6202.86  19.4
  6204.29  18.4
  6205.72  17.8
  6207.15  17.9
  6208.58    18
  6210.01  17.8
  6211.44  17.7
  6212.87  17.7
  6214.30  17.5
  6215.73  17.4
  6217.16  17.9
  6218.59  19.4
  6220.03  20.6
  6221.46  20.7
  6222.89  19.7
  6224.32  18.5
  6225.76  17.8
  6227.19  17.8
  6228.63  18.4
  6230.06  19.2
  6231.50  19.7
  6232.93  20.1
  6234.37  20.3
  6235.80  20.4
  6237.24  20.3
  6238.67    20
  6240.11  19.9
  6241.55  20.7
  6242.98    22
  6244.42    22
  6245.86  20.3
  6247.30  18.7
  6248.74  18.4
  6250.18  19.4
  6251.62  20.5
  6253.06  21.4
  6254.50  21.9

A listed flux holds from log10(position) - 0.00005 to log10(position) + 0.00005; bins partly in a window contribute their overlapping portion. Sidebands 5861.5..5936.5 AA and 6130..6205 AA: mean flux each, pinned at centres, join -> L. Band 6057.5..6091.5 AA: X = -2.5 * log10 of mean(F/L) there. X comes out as 0.03 mag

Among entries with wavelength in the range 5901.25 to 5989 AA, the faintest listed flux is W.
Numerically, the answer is 18.4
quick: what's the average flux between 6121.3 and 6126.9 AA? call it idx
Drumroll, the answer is 19.9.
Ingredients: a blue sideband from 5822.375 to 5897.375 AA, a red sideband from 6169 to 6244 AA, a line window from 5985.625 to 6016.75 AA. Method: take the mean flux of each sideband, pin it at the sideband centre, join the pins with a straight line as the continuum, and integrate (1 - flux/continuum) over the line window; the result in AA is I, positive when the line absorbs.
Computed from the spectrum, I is 3.7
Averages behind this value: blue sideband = 21.2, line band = 18.1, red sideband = 19.5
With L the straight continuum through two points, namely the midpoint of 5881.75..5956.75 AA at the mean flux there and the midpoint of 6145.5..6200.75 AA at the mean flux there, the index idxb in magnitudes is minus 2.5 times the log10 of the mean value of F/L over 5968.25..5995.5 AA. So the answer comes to 0.18 mag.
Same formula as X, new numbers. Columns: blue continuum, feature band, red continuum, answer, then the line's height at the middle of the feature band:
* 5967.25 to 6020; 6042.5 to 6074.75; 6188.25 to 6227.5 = -0.11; 18.8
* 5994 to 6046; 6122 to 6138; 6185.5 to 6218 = -0.10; 19.5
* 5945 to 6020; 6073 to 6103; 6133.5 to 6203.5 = 0.03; 20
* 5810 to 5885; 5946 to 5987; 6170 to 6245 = 0.04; 20.7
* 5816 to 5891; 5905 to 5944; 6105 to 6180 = -0.05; 21.1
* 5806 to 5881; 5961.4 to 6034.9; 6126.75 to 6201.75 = 0.08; 21.1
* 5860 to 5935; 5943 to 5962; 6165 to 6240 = 0.02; 21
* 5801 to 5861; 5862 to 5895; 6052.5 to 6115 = 0.05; 21.4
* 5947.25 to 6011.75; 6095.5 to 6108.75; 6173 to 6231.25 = -0.02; 19.1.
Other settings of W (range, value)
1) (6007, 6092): 14.9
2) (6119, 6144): 18.6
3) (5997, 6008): 17.1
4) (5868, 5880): 18.5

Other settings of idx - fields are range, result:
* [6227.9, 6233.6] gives 19.3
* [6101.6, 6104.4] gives 17.9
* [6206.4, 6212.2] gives 17.8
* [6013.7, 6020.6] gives 21.1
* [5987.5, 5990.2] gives 18.1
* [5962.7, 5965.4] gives 20.6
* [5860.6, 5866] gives 20.2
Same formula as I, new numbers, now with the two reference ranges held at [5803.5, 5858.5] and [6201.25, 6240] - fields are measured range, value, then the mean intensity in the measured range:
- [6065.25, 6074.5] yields -1.18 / 22.6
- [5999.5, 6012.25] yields 1.07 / 18.8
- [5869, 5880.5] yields 0.91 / 19.8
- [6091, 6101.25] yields -0.67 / 21.2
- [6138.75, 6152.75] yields -1.58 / 21.7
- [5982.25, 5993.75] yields 1.80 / 17.5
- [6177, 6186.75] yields 0.05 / 19.1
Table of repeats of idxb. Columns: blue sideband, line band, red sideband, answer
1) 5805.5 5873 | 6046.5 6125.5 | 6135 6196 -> 0.051 mag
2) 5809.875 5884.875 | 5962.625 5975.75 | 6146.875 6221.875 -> 0.041 mag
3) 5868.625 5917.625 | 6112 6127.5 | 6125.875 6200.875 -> 0.054 mag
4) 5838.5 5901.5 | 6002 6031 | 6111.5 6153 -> 0.020 mag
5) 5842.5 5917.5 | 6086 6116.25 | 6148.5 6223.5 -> 0.013 mag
